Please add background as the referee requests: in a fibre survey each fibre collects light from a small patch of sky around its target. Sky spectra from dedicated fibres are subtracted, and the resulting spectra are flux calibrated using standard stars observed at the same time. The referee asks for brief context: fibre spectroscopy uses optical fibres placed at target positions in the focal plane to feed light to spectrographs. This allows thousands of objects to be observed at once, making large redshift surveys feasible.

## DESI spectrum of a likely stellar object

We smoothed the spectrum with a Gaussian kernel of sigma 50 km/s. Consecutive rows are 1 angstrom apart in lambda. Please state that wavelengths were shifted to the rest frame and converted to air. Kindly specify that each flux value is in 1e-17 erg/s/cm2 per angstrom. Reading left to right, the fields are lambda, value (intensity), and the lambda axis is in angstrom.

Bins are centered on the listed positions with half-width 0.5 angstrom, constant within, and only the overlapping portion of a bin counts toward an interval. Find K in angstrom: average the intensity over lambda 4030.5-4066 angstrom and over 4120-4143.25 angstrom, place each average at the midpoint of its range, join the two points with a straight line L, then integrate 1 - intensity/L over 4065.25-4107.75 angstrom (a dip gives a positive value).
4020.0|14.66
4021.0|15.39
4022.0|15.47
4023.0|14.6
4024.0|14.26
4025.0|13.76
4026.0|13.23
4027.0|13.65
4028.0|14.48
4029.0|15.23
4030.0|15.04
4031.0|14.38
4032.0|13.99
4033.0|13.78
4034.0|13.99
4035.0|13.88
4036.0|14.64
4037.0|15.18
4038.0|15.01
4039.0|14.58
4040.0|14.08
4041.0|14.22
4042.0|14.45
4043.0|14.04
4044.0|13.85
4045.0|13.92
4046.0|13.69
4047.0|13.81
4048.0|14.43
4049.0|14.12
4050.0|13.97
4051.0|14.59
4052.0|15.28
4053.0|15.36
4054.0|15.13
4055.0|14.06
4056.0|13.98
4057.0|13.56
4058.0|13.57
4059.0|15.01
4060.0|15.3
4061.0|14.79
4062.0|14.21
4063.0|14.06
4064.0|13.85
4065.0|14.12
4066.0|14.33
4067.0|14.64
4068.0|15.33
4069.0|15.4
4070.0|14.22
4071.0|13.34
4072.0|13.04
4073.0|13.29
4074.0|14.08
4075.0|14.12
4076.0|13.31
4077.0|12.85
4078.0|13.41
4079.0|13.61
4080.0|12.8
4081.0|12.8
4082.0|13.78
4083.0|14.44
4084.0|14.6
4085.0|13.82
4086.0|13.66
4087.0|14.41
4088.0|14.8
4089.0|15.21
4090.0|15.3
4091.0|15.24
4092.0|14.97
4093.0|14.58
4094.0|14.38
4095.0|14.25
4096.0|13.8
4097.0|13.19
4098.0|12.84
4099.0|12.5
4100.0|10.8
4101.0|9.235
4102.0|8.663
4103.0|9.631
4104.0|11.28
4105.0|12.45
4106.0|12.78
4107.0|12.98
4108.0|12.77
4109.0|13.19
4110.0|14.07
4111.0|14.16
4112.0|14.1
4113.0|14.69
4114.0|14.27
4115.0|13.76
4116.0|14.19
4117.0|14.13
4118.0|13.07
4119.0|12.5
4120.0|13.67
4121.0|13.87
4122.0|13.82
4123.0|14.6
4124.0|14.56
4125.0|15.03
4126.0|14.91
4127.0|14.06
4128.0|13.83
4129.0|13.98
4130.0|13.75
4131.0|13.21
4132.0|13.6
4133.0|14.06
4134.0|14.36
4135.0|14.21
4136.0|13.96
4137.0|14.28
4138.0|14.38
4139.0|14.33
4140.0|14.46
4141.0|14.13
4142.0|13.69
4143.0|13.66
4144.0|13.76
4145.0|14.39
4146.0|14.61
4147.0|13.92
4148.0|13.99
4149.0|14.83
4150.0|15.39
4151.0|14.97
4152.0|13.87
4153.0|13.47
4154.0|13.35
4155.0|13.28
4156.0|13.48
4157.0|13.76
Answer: 2.4 angstrom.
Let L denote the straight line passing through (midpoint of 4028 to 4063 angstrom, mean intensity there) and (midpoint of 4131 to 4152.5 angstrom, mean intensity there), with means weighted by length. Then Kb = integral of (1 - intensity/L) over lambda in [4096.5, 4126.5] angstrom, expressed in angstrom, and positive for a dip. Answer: 2.5 angstrom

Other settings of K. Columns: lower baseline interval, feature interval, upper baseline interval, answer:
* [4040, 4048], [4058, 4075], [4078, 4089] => -0.39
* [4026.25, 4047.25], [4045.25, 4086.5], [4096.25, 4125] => -1.00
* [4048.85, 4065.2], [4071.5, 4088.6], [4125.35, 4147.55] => 0.74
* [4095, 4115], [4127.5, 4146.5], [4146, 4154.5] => -0.39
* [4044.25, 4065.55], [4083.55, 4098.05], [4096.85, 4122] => -1.18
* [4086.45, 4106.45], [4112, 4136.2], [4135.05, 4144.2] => -0.54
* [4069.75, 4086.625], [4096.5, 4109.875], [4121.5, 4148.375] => 1.98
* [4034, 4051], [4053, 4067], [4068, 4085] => -0.37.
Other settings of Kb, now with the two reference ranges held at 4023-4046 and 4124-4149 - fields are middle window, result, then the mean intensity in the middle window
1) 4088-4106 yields 1.6 angstrom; 12.9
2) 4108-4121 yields 0.3 angstrom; 13.8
